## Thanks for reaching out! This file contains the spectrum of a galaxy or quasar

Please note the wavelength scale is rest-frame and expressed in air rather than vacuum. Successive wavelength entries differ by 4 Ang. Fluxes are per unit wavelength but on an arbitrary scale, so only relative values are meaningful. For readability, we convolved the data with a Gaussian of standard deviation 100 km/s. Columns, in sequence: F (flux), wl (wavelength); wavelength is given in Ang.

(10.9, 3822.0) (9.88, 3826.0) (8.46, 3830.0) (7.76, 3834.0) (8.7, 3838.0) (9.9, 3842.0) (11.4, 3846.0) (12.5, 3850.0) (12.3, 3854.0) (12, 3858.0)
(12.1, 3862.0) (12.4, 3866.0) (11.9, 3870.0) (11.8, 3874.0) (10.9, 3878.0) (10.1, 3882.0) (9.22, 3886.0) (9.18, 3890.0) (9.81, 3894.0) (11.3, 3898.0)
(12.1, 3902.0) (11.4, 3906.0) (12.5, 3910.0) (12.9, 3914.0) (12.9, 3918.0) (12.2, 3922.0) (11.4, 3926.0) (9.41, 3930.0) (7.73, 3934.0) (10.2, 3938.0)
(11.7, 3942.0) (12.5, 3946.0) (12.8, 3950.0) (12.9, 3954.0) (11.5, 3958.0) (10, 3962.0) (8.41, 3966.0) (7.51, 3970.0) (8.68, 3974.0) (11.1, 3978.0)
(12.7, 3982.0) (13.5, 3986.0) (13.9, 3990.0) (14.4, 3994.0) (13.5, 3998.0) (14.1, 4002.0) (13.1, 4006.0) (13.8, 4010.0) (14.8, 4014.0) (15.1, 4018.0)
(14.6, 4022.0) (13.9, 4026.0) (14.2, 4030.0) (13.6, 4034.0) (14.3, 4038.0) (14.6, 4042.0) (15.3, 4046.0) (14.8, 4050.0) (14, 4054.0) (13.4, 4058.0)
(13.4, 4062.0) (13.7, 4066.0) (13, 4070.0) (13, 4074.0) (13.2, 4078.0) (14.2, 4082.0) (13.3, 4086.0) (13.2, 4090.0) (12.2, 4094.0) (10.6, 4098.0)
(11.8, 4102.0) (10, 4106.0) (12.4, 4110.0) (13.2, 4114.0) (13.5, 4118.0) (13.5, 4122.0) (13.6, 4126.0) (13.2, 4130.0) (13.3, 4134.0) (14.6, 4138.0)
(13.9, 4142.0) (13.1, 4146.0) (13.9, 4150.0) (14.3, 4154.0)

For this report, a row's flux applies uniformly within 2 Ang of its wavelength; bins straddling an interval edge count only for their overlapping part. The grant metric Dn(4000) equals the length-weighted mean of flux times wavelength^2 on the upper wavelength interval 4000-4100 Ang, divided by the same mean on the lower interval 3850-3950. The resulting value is 1.31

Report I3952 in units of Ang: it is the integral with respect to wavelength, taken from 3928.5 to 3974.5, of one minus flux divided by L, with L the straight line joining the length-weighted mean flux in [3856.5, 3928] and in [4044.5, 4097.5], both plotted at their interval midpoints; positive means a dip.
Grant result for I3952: 6.75 Ang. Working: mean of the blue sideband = 11.4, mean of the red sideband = 13.5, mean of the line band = 10.3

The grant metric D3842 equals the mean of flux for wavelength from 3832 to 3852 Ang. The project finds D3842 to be 10.1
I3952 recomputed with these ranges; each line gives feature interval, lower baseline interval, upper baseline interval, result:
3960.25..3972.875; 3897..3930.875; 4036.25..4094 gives 3.9 Ang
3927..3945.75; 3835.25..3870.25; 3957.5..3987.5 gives 0.9 Ang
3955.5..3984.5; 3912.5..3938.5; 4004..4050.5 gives 5.5 Ang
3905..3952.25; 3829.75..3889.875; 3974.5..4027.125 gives 2.6 Ang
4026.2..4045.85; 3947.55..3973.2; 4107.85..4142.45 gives -4.0 Ang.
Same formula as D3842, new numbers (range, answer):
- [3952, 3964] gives 11.5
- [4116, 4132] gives 13.4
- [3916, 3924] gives 12.6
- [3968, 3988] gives 10.7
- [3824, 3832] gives 9.17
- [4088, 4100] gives 12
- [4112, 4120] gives 13.3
